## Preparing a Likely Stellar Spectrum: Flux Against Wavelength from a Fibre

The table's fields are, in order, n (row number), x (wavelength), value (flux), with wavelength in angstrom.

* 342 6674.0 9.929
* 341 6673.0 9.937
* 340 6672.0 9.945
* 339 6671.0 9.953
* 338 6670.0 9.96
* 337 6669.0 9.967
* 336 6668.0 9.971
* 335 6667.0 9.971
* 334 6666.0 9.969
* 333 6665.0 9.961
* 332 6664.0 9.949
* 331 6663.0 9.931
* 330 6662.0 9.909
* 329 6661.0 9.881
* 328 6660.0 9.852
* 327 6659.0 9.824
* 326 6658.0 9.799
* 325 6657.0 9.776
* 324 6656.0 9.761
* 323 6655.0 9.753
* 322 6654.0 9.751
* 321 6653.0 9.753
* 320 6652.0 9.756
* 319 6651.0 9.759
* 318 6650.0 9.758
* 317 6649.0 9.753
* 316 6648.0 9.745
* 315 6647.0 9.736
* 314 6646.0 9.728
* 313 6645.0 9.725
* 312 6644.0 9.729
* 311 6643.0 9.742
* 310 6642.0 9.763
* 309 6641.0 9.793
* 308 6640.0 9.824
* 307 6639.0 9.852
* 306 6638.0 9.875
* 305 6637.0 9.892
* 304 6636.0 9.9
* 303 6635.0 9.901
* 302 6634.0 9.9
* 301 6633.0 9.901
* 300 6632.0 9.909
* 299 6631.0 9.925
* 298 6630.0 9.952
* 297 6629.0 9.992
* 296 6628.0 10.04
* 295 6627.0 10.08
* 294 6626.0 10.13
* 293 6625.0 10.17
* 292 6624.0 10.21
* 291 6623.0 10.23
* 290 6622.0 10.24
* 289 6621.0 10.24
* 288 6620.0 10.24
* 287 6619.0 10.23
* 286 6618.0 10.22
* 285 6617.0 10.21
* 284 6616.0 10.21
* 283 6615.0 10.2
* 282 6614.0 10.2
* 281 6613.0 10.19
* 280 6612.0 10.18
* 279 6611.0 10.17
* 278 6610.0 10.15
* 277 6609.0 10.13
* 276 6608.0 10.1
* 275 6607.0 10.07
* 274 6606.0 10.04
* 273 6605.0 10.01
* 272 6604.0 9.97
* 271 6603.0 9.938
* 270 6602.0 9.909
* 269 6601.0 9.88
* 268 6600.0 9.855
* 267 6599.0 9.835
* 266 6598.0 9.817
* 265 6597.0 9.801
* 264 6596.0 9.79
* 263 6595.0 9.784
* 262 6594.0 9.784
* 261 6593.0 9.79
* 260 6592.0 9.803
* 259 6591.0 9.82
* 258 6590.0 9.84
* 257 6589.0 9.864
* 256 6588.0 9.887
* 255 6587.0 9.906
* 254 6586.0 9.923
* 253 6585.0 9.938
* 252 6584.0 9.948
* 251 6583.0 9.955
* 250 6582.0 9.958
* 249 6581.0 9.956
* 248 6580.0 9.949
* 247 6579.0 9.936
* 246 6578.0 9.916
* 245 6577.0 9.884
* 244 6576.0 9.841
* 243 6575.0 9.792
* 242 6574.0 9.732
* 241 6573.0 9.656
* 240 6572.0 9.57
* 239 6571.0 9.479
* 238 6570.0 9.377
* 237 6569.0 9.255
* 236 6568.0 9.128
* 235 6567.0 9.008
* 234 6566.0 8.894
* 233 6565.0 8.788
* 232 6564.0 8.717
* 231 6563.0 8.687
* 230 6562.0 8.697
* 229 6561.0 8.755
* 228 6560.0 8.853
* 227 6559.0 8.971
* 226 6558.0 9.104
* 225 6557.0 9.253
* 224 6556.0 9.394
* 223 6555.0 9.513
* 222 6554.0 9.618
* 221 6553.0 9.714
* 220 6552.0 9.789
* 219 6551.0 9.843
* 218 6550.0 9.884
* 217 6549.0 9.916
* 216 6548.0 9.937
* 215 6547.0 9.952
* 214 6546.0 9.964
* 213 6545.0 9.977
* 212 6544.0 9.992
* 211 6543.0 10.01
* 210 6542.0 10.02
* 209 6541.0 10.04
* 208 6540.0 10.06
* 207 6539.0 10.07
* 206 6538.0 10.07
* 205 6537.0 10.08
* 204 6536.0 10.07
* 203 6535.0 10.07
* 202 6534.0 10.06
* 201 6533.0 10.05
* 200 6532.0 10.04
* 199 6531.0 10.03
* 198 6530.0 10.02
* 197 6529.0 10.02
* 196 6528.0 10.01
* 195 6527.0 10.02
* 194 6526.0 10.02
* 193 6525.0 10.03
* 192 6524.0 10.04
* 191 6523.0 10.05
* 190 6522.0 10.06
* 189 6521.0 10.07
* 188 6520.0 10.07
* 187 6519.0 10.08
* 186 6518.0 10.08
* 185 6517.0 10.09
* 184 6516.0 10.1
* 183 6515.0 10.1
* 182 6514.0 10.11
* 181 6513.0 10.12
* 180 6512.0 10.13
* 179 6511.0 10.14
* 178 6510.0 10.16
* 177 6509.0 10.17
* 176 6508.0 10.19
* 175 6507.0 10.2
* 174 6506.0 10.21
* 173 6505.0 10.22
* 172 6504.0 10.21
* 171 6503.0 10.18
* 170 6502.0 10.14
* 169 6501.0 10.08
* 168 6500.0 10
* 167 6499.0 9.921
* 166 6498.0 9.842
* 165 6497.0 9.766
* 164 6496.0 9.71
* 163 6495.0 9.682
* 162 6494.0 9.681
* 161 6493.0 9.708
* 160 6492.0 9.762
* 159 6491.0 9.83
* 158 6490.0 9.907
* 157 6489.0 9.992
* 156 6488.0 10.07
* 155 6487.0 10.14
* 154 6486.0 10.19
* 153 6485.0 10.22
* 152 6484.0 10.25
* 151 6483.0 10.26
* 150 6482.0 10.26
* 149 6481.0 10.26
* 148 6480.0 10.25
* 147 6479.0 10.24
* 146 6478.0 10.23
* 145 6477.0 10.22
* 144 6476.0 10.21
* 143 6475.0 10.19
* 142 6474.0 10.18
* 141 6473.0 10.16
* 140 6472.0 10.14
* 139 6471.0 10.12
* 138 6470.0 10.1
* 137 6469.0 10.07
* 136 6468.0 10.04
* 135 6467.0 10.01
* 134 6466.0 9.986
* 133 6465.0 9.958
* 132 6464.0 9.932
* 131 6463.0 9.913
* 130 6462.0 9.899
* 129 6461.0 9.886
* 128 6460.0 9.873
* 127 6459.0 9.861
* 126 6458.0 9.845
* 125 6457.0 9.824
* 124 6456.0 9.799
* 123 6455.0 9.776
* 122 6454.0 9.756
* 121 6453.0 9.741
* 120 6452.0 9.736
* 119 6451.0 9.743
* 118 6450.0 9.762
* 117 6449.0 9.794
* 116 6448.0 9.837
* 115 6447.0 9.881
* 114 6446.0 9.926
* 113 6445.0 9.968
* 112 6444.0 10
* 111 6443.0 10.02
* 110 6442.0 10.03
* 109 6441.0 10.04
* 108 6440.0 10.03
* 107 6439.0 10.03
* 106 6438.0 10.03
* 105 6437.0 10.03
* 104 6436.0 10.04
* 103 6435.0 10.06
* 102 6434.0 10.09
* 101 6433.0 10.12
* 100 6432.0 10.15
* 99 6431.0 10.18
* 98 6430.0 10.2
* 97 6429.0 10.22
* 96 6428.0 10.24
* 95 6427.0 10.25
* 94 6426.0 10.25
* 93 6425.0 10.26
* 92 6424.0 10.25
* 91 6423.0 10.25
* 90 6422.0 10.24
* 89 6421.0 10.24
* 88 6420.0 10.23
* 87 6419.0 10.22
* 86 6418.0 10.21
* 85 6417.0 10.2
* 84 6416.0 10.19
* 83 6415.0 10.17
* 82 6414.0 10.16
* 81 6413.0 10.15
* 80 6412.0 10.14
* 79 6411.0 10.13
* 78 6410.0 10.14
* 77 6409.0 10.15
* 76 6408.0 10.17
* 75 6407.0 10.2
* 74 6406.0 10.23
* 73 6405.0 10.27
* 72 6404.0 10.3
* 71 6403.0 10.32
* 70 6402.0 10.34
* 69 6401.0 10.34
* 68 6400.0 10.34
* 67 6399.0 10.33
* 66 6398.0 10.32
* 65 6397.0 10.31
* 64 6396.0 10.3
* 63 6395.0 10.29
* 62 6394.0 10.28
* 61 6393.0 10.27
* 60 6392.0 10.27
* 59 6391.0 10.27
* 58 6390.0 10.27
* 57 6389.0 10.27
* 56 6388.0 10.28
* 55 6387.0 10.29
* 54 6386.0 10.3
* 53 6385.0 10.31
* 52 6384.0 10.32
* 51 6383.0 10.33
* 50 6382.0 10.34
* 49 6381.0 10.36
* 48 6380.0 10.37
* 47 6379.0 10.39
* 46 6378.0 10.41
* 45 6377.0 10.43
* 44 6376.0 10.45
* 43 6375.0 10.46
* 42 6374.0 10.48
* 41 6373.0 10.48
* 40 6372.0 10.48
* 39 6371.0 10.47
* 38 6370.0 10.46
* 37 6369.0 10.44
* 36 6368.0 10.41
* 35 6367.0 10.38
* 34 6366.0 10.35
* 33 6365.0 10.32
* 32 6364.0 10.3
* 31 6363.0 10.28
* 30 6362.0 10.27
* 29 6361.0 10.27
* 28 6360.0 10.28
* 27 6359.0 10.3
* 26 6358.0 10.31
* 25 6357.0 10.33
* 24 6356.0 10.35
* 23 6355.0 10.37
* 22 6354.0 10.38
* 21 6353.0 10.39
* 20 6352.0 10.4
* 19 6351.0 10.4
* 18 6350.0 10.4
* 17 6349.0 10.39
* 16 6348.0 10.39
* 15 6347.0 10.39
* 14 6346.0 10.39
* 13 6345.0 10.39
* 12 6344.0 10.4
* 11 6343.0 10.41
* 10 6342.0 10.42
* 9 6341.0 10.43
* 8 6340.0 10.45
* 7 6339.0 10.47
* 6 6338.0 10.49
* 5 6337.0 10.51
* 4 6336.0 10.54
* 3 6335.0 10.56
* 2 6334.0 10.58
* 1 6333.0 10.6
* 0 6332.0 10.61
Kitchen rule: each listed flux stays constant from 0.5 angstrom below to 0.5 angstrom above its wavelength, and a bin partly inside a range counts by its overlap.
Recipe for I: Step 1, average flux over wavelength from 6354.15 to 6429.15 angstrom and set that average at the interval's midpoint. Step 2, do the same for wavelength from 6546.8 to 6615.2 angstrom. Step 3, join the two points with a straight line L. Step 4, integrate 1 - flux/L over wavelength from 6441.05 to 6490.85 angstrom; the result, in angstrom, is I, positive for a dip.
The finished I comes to 0.3 angstrom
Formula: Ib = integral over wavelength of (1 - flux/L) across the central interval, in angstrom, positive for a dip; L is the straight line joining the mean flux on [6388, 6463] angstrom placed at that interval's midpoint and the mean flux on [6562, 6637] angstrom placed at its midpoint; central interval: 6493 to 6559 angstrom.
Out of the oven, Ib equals -0.01 angstrom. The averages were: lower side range 10.1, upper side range 9.85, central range 9.96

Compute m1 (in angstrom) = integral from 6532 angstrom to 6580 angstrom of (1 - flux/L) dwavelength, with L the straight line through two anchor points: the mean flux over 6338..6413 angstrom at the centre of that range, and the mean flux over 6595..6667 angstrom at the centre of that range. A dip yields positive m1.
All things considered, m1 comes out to 2.2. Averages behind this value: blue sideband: 10.3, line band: 9.61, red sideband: 9.95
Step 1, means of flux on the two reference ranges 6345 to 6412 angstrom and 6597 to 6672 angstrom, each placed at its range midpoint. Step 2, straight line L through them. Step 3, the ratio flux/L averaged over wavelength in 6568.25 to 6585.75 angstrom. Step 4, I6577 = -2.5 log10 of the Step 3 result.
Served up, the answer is 0.03 mag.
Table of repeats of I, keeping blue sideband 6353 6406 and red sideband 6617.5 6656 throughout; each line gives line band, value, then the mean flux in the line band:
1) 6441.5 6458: 0.61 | 9.85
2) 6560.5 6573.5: 1.24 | 9.08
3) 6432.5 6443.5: 0.21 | 10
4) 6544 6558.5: 0.50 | 9.71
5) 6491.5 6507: 0.30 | 9.95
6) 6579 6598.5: 0.25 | 9.87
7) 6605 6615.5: -0.18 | 10.1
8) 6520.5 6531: 0.07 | 10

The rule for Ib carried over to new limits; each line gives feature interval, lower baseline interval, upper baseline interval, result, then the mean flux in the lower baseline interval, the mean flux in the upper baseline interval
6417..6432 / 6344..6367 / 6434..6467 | -0.29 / 10.3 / 9.91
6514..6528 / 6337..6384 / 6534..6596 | -0.34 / 10.4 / 9.67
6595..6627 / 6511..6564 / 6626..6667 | -0.76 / 9.83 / 9.85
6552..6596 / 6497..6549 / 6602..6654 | 2.16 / 10.1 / 9.98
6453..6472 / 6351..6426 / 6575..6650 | 0.49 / 10.3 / 9.96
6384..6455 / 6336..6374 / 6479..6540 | 0.73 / 10.4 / 10.1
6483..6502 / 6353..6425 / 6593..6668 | 0.38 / 10.3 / 9.94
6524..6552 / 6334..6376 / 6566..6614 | -0.13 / 10.4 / 9.83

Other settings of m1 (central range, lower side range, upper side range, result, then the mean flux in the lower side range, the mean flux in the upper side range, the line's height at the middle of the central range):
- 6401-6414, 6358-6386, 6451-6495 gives 0.04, 10.4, 10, 10.2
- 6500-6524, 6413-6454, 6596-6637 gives -0.14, 10.1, 10.1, 10.1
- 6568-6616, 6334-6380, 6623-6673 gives 0.47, 10.4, 9.88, 9.98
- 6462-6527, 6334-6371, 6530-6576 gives -1.55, 10.4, 9.6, 9.83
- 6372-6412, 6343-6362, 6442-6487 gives -0.29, 10.4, 10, 10.2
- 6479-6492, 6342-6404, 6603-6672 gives 0.08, 10.4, 9.96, 10.2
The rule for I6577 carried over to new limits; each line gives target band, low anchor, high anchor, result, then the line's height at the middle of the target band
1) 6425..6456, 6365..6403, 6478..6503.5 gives 0.02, 10.2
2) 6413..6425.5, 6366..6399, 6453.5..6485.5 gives 0.00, 10.2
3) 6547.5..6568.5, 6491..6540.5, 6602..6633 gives 0.09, 10.1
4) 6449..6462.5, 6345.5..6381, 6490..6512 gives 0.03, 10.1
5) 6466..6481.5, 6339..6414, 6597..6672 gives 0.00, 10.2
